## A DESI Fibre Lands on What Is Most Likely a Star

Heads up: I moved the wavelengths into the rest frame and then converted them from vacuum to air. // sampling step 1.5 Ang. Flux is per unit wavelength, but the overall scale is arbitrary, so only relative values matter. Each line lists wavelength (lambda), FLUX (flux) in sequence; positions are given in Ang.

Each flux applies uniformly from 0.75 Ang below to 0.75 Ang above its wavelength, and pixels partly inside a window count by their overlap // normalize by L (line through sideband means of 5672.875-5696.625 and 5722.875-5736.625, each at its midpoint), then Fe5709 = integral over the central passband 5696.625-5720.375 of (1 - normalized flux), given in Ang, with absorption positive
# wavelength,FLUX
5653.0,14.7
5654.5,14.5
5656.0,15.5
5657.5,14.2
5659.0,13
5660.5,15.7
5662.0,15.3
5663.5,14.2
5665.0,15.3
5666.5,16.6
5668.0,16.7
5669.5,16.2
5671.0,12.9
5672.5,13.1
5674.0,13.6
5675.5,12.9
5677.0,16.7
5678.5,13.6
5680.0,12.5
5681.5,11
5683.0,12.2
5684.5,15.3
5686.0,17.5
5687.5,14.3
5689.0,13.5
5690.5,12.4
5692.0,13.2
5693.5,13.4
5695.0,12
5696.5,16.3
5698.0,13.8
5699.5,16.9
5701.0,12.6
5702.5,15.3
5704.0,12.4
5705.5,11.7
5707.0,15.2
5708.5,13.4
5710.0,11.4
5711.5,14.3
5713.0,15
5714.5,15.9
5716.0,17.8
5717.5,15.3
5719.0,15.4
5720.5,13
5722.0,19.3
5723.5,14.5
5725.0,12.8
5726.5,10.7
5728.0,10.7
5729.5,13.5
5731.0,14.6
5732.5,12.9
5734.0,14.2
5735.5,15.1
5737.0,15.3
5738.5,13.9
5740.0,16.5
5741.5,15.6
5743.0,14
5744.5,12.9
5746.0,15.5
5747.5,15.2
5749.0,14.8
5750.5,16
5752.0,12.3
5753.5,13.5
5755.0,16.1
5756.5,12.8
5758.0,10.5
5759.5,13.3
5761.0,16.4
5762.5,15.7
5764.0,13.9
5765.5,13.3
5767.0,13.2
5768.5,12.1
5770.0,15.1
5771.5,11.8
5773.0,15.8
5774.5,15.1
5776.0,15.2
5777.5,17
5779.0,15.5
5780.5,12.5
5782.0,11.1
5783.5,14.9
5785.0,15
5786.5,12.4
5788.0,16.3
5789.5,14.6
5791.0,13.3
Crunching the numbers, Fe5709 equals -1.7 Ang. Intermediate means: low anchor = 13.7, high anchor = 13.3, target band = 14.4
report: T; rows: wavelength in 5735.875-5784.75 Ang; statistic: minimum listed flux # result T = 10.5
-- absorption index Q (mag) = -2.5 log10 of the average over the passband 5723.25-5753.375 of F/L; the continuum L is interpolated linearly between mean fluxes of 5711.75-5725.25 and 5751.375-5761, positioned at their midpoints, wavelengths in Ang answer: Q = 0.02 mag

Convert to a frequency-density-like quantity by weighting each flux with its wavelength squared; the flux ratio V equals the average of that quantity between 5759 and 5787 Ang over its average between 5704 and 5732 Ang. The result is 1.03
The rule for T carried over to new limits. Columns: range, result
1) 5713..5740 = 10.7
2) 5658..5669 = 13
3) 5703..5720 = 11.4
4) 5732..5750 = 12.9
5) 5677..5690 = 11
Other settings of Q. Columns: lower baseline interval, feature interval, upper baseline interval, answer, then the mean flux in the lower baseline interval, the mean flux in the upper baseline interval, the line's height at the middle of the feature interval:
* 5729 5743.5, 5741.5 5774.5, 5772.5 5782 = 0.05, 14.6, 14.8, 14.7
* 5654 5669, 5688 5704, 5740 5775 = 0.07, 15.1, 14.2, 14.8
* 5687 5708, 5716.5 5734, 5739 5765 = 0.01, 13.8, 14.4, 14.1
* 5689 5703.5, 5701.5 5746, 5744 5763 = -0.01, 13.9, 14.2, 14.1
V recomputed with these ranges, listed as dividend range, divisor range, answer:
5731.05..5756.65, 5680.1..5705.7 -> 1.08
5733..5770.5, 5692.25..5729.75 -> 1.03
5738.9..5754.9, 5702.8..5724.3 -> 1.01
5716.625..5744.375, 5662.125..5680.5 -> 1.00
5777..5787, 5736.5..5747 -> 0.96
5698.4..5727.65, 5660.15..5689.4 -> 1.00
